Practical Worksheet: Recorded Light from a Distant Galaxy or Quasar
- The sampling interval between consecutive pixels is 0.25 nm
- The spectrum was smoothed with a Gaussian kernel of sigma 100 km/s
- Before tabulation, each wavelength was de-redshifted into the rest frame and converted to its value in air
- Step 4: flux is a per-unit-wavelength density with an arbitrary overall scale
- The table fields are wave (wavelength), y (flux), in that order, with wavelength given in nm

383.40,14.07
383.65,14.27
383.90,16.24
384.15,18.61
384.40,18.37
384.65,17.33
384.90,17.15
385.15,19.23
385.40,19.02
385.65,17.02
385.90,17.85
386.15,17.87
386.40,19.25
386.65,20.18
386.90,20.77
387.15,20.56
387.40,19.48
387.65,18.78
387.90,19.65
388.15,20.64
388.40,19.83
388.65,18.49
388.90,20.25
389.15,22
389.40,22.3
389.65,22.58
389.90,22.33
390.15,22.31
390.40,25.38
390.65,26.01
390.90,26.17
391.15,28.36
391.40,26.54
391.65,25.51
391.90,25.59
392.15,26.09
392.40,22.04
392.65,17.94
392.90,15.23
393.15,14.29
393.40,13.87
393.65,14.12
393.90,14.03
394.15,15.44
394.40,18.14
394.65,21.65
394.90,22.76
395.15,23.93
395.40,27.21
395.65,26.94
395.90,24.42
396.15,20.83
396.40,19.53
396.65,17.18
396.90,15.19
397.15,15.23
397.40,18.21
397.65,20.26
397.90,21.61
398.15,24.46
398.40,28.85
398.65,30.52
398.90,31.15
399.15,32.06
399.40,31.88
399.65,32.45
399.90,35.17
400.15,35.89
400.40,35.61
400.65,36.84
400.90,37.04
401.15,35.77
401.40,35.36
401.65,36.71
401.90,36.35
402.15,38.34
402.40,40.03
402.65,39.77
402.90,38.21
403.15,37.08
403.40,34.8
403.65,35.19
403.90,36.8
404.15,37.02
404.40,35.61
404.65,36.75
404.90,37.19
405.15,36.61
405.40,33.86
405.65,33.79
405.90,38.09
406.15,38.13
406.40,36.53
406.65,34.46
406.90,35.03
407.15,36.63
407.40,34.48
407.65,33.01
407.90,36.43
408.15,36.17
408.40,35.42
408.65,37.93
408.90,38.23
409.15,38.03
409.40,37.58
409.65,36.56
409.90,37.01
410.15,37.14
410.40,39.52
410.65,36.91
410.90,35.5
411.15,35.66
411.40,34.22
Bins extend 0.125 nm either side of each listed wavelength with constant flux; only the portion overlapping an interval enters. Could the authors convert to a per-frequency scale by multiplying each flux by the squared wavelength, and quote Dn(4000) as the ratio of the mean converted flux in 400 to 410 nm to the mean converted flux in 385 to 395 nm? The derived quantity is 1.9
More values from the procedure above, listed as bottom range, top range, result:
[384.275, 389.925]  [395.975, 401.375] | 1.50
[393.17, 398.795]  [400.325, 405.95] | 1.84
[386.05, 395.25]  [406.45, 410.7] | 1.92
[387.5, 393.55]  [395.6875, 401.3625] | 1.32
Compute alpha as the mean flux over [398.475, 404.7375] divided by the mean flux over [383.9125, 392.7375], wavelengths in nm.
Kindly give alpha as 1.7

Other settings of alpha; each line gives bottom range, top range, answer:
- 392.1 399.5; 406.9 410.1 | 1.70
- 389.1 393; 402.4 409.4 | 1.54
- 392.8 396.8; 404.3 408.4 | 1.85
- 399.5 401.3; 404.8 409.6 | 1.02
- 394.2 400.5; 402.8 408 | 1.43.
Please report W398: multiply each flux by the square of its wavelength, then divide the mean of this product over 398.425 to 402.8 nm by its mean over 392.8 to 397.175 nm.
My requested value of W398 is 1.91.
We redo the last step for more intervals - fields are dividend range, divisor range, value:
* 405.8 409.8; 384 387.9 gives 2.16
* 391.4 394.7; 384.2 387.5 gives 1.05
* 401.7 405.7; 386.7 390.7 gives 1.87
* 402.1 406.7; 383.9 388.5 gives 2.13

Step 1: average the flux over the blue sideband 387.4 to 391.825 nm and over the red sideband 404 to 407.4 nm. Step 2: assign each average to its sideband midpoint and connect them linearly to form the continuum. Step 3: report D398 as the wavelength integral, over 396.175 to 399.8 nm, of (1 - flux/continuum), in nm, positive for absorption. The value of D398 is 0.69 nm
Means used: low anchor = 22.7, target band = 24.2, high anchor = 36.1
